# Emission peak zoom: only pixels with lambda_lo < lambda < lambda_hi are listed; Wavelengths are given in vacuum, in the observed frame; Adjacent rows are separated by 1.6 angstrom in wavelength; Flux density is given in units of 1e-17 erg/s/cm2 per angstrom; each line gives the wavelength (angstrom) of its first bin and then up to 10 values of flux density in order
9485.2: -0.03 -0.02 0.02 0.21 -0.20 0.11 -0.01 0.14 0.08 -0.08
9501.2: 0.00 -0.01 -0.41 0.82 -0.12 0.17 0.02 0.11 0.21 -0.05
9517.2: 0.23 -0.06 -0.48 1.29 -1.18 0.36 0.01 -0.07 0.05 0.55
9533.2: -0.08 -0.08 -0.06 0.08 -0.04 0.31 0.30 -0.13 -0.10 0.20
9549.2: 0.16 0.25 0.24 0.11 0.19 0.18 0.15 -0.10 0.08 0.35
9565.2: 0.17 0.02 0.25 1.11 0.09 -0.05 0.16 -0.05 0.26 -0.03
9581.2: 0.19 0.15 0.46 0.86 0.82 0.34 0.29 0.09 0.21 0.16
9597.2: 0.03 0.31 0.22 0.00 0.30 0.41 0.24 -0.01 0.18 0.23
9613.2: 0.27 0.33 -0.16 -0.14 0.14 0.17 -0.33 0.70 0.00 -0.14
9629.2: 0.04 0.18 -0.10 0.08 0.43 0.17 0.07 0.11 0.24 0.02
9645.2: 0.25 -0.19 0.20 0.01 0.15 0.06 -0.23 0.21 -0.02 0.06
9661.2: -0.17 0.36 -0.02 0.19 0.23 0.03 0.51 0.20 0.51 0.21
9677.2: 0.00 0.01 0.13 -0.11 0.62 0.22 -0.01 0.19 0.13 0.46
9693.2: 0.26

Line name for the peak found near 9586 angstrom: Hbeta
